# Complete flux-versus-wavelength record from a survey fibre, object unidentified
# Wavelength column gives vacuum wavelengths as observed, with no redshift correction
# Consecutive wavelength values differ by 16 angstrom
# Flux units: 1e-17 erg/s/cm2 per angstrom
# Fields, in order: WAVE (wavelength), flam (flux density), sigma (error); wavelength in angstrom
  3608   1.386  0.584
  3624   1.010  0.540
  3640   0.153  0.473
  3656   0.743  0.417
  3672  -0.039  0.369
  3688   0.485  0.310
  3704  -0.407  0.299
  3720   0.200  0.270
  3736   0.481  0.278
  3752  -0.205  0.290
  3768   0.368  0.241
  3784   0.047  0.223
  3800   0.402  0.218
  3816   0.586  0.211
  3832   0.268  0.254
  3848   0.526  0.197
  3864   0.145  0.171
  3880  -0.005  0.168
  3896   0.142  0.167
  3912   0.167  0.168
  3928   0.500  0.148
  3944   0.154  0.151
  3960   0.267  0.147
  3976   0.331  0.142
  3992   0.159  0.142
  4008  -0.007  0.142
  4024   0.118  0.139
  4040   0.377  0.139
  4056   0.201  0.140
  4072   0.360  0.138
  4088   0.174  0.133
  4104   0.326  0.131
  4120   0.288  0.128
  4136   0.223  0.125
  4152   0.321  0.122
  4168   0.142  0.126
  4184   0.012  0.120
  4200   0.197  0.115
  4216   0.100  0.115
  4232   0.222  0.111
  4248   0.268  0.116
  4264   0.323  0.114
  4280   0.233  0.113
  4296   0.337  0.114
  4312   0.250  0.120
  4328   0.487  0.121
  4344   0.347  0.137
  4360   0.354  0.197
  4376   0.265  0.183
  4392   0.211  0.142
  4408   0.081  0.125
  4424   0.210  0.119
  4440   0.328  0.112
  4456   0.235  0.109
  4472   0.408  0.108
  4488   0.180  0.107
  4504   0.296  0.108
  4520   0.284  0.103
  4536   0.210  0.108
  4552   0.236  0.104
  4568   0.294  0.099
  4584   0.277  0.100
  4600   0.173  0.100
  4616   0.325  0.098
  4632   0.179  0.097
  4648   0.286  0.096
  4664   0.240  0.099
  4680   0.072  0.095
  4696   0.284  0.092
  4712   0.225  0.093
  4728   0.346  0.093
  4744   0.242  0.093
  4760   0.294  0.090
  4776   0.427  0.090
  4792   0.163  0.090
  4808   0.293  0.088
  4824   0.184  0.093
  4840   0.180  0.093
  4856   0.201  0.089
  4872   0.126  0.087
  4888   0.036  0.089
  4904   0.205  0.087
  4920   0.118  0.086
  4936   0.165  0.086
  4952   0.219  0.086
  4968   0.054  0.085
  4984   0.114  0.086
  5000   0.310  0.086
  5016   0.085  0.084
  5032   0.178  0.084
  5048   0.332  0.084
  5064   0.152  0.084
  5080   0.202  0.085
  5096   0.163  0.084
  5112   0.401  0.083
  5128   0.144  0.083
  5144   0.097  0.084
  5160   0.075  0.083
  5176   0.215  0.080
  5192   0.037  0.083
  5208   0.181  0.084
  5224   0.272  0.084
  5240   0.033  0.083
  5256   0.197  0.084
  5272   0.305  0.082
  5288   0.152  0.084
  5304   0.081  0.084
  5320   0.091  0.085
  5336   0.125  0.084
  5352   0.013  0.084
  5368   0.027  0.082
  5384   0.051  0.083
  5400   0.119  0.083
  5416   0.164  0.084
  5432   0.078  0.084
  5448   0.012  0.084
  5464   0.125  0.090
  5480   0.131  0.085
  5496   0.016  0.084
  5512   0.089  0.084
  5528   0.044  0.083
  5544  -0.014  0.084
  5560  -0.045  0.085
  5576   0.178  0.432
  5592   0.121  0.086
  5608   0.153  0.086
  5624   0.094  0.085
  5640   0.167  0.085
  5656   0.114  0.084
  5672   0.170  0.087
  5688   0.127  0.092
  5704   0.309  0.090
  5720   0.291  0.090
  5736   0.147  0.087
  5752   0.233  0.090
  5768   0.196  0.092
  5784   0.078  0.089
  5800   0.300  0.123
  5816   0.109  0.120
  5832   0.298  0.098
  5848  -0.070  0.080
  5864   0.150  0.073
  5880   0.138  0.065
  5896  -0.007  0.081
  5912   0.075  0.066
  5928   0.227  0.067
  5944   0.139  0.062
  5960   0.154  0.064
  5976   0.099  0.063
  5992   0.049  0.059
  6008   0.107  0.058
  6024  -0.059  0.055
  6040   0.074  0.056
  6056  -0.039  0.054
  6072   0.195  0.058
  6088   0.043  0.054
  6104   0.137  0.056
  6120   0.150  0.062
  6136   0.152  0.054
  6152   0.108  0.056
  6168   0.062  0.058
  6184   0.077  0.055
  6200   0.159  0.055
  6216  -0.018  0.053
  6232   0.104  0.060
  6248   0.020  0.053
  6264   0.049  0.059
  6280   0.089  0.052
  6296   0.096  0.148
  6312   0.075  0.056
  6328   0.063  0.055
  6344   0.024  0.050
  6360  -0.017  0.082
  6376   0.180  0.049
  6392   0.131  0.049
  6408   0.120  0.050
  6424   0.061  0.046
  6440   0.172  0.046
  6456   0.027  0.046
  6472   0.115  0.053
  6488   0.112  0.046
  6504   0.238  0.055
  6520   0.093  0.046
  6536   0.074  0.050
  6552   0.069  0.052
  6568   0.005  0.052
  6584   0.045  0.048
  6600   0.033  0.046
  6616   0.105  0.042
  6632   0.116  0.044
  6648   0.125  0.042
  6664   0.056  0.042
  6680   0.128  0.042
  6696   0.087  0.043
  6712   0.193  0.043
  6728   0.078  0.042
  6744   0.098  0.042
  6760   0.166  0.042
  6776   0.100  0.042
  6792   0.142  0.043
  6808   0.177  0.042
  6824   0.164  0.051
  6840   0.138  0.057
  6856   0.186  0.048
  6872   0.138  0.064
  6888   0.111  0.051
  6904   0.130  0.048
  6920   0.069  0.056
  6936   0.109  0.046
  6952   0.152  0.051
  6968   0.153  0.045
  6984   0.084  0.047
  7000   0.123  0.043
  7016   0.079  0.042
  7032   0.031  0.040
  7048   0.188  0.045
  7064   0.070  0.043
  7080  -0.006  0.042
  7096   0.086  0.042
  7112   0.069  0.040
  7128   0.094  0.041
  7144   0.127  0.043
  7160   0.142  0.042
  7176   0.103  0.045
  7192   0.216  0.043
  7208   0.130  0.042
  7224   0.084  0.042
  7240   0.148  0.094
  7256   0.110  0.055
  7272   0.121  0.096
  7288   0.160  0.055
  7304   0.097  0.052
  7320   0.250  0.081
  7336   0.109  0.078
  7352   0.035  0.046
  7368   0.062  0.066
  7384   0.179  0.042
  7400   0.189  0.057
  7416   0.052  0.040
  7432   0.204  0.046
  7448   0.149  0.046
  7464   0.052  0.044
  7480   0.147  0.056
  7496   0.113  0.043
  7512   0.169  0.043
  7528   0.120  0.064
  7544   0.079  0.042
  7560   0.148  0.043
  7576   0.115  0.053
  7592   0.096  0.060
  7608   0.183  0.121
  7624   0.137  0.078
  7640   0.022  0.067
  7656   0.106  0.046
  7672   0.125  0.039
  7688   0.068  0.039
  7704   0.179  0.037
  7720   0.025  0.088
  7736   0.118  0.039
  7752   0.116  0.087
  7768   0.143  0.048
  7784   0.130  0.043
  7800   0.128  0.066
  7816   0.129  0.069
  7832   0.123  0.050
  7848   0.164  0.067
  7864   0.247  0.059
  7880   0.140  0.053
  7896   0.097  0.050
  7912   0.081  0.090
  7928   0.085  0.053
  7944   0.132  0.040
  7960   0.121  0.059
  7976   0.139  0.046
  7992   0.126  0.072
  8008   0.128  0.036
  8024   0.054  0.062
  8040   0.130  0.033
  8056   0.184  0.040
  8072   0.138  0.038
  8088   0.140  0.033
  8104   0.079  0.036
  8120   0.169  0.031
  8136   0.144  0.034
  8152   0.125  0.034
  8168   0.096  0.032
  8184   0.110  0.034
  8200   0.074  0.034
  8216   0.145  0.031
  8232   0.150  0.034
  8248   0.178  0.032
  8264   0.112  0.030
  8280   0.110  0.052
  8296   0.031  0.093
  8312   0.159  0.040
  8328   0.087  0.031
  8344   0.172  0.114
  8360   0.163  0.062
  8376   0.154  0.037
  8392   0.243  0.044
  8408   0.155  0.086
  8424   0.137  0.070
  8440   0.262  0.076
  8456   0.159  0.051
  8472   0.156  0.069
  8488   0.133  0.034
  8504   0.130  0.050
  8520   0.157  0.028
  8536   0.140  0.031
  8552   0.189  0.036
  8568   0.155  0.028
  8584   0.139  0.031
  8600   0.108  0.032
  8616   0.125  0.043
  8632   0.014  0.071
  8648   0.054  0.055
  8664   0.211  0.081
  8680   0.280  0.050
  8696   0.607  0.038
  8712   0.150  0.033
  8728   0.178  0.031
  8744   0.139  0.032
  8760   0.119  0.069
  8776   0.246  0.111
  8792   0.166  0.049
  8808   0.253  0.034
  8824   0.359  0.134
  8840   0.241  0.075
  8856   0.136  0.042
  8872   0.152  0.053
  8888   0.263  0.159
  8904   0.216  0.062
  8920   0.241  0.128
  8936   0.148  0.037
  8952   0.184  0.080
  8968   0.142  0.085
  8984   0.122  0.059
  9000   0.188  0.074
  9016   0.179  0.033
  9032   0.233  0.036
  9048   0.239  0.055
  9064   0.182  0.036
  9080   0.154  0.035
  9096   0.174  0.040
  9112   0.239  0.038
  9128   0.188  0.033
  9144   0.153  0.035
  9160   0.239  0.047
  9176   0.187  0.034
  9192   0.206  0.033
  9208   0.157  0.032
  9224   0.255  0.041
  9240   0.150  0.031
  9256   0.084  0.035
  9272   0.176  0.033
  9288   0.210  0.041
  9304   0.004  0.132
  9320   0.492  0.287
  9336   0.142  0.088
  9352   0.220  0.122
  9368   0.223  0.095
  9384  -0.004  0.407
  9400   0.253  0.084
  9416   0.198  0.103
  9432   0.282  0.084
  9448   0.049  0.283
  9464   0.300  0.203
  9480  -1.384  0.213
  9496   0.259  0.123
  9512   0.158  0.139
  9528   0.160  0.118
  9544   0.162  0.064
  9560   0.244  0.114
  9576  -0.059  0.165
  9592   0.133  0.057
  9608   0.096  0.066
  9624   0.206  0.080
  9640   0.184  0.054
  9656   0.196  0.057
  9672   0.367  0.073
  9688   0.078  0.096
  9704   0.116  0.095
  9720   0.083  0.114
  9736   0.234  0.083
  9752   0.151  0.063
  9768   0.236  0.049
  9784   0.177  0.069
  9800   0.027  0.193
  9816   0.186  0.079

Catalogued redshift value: 1.33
